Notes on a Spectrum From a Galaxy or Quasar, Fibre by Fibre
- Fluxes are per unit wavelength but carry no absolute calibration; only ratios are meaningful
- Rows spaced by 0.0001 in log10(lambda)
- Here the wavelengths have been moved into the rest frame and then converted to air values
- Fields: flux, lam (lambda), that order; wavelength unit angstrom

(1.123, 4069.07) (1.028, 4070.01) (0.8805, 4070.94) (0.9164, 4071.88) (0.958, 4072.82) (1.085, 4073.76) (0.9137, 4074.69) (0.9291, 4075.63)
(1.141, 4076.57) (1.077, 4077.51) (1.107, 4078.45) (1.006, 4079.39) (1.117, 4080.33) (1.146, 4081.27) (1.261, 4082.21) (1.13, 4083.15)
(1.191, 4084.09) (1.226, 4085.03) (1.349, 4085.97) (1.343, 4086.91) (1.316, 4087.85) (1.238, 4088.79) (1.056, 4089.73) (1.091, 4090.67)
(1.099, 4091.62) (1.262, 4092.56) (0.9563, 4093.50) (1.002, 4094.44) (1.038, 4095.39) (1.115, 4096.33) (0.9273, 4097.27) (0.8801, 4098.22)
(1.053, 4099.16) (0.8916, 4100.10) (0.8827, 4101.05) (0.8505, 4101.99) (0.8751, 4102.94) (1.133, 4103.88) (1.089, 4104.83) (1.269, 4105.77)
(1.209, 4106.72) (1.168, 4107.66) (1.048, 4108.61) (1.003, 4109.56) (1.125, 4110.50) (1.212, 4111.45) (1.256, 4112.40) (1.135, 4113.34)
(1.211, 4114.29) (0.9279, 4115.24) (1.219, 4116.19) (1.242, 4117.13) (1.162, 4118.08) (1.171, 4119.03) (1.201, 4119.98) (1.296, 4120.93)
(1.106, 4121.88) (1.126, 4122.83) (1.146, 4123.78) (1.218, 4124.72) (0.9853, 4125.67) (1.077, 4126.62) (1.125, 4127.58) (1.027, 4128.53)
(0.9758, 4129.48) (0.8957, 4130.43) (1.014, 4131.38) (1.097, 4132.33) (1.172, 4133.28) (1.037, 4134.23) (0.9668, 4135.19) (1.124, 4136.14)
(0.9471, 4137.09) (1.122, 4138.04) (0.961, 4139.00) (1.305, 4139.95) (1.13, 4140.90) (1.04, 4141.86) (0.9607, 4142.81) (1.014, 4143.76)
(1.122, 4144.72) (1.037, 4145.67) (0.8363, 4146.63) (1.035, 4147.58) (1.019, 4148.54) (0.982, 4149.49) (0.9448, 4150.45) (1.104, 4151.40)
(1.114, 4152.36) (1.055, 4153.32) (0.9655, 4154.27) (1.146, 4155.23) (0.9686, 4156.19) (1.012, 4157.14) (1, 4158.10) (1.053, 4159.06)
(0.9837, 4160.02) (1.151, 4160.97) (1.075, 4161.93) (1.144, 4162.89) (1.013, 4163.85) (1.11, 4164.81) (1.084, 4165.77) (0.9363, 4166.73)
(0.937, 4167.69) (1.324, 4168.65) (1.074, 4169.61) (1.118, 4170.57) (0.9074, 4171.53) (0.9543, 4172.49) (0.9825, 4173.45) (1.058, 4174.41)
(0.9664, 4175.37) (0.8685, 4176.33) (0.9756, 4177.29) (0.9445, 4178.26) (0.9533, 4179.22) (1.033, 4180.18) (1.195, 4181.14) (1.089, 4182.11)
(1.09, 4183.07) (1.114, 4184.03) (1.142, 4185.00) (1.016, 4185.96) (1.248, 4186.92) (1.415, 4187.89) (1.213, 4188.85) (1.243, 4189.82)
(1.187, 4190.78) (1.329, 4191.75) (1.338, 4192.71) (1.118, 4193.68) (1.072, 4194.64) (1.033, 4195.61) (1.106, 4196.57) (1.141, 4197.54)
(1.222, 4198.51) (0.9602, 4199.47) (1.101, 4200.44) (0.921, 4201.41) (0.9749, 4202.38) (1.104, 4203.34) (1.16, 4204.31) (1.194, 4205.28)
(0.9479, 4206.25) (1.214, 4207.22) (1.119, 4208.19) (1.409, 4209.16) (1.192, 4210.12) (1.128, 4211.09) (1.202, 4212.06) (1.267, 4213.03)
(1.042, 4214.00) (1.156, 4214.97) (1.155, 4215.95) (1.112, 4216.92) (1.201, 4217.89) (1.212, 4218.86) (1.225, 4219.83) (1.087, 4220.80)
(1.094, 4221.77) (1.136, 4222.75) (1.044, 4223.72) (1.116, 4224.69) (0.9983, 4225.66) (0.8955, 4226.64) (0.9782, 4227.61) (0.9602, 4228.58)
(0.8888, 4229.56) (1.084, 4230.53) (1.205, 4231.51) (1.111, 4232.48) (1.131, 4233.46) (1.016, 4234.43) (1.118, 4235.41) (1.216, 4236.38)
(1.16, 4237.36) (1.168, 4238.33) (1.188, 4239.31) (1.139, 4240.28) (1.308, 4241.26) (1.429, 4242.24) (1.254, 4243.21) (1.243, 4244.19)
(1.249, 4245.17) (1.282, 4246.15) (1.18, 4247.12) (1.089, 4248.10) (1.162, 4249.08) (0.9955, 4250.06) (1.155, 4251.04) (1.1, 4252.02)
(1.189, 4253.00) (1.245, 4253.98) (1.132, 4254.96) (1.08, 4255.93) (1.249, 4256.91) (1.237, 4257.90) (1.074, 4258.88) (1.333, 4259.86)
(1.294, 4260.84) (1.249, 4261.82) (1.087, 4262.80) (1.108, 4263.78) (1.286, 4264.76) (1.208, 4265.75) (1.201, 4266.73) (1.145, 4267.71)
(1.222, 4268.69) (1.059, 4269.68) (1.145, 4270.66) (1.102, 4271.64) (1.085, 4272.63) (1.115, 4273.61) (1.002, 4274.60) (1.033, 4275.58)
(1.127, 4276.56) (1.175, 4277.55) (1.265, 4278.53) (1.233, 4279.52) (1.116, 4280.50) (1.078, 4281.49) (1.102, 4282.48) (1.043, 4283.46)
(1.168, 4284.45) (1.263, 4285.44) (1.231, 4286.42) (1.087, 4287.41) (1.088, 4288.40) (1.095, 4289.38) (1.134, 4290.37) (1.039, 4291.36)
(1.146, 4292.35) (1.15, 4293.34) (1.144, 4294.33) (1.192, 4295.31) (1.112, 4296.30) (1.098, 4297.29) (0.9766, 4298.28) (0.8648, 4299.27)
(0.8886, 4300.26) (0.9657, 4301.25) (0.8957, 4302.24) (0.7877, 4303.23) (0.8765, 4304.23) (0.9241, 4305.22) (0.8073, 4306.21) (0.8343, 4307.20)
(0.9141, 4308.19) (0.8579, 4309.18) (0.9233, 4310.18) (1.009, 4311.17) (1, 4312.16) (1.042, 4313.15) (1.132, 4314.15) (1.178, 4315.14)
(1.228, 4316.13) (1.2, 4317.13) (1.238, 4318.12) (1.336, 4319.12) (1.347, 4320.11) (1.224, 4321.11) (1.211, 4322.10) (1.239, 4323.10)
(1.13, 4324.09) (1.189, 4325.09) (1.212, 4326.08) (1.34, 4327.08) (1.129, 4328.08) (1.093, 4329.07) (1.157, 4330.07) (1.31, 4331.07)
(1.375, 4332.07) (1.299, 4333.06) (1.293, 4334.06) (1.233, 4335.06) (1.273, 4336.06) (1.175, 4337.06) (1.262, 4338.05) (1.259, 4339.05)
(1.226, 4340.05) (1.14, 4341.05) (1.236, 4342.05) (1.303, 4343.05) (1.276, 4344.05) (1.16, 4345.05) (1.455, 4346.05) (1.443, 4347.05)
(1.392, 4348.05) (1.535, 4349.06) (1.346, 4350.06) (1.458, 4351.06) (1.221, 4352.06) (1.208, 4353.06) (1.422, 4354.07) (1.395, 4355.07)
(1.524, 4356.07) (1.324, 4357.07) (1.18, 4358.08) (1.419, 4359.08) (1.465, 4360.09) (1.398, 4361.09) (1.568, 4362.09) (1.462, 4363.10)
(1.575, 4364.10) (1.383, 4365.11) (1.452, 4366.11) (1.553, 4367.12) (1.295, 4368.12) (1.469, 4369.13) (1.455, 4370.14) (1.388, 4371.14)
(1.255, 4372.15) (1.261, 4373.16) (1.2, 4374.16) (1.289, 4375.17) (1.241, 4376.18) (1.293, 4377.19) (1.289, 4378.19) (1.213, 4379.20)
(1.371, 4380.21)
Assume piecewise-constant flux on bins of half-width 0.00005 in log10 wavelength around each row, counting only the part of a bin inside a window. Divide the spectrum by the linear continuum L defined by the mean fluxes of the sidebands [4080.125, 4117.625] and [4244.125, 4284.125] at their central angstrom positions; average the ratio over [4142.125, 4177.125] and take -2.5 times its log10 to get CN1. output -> 0.10 mag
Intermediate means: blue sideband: 1.11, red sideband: 1.16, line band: 1.03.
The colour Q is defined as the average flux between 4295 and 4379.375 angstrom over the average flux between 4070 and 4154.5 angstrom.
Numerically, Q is 1.1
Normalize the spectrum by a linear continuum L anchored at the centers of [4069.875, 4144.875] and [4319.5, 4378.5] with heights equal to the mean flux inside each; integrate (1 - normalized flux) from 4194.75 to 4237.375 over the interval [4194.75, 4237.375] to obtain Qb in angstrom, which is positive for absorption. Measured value 3.0 angstrom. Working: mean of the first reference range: 1.09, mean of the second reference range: 1.32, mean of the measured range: 1.11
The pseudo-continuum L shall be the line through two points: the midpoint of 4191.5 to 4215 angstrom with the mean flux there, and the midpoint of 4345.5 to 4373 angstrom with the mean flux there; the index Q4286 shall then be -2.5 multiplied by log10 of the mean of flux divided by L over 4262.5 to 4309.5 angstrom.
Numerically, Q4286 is 0.19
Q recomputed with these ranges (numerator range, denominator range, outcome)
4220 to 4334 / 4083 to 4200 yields 1.04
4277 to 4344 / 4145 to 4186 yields 1.09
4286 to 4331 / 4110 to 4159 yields 1.00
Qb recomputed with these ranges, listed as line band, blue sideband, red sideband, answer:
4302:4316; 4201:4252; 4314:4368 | 3.5 angstrom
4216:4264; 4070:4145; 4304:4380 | 1.5 angstrom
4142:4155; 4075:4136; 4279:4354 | 1.1 angstrom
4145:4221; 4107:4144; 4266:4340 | 1.1 angstrom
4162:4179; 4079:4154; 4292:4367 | 1.5 angstrom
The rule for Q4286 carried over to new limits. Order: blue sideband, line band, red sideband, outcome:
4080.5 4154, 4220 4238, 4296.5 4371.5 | 0.09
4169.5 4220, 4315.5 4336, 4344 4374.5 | 0.08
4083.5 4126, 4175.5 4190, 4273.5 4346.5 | 0.03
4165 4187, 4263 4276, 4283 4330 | -0.06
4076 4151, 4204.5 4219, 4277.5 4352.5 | -0.04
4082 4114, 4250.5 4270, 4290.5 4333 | -0.08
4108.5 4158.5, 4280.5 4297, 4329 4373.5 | 0.13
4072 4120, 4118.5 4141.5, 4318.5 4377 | 0.04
